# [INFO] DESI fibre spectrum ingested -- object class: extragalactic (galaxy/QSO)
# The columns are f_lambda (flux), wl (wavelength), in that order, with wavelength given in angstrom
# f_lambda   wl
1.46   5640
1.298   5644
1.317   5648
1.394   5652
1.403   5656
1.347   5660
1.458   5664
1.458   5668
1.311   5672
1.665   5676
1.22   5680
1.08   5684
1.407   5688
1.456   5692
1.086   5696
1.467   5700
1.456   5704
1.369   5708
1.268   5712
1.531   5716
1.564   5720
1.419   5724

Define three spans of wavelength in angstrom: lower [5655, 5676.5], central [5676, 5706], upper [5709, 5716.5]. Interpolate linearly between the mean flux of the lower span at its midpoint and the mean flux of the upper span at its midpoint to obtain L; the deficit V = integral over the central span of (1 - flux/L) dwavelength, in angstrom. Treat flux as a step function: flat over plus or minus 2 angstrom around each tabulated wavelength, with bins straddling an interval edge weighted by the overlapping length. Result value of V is 1.3 angstrom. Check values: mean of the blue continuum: 1.43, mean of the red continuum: 1.37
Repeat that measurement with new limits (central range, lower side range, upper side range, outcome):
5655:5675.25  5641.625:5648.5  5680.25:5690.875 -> -1.99 angstrom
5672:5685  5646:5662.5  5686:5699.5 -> 0.08 angstrom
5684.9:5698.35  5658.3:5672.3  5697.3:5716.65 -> 0.96 angstrom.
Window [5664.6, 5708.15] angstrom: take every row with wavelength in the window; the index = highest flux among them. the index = 1.665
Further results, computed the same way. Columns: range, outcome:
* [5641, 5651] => 1.317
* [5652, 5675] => 1.458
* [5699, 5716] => 1.531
